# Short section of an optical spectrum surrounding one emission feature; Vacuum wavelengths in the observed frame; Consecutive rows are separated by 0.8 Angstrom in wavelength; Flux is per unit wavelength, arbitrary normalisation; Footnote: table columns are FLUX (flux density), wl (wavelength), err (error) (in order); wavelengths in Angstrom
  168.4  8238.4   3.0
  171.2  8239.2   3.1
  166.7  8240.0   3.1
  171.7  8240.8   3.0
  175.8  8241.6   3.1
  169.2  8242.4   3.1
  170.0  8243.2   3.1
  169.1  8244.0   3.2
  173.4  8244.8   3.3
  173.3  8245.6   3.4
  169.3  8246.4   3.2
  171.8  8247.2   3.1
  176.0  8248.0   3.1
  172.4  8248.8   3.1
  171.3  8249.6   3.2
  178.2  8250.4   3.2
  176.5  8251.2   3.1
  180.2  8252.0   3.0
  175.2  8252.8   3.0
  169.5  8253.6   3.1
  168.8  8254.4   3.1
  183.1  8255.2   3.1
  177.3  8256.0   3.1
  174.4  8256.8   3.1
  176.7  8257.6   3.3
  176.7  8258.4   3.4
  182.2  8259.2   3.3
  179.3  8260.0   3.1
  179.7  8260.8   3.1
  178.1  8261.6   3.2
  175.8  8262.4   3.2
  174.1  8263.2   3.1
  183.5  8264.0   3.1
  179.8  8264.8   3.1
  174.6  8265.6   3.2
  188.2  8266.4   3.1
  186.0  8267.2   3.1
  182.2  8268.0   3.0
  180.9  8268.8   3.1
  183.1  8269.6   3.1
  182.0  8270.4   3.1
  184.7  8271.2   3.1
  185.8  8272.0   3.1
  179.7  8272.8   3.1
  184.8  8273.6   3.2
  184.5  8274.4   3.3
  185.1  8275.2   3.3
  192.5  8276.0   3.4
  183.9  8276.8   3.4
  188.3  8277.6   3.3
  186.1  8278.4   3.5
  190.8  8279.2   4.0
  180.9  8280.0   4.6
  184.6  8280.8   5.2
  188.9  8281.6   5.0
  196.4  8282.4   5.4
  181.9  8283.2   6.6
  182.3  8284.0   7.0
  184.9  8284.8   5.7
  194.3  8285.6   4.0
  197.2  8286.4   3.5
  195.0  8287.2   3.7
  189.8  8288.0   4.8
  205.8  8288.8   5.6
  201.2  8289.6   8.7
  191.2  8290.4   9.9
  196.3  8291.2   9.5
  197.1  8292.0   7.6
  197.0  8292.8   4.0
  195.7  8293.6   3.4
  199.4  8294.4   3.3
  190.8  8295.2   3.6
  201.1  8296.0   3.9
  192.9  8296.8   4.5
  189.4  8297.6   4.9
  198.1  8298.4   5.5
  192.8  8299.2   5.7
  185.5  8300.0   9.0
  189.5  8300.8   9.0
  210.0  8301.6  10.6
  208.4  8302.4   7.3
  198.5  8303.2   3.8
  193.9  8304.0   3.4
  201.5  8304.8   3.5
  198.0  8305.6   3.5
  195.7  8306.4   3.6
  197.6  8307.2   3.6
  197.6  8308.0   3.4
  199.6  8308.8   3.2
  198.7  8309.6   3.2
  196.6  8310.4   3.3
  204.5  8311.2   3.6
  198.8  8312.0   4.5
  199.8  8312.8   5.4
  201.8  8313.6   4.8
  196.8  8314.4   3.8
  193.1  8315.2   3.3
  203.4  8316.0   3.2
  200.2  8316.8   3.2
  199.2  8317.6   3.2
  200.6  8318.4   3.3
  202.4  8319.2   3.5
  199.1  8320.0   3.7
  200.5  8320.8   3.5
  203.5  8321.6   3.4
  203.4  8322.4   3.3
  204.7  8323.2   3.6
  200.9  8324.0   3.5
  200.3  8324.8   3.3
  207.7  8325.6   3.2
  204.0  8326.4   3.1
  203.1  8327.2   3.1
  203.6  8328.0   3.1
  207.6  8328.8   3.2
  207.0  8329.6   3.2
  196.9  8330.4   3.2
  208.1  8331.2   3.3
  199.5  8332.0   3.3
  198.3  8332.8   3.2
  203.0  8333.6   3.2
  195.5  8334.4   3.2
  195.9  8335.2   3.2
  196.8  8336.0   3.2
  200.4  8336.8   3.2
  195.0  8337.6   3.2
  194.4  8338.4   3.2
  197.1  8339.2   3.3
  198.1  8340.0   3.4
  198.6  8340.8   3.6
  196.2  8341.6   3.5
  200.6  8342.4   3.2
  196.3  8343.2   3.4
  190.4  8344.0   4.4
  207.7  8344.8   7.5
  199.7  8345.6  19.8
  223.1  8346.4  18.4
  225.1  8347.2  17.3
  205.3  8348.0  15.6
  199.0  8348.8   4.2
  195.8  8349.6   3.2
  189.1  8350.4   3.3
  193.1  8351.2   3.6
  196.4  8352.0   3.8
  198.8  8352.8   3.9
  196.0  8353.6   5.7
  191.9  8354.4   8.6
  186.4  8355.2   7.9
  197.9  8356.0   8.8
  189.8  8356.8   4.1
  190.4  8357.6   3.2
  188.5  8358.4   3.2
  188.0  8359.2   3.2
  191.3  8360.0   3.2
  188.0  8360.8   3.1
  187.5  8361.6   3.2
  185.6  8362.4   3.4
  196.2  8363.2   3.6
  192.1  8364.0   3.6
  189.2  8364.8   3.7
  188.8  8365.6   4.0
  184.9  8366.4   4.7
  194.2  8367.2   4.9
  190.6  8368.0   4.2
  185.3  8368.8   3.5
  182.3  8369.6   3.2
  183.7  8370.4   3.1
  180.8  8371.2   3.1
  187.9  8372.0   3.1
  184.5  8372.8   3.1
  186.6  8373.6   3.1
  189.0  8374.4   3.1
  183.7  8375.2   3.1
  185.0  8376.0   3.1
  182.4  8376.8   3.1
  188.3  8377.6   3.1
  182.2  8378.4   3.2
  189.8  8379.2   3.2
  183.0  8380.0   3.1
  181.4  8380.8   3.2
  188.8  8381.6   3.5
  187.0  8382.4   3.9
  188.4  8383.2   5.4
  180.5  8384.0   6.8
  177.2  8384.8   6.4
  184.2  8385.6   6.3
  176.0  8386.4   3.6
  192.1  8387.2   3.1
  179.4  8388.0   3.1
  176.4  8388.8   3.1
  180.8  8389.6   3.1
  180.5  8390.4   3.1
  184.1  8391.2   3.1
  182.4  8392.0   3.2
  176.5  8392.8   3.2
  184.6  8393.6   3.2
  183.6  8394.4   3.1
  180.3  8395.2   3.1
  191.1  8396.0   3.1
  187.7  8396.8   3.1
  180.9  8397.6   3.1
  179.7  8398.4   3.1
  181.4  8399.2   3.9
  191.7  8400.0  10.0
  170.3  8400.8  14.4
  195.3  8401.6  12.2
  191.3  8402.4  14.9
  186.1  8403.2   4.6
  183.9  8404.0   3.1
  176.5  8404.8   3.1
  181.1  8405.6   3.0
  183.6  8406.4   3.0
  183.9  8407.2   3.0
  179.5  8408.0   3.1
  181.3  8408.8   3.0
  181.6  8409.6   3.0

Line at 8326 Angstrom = Mg II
